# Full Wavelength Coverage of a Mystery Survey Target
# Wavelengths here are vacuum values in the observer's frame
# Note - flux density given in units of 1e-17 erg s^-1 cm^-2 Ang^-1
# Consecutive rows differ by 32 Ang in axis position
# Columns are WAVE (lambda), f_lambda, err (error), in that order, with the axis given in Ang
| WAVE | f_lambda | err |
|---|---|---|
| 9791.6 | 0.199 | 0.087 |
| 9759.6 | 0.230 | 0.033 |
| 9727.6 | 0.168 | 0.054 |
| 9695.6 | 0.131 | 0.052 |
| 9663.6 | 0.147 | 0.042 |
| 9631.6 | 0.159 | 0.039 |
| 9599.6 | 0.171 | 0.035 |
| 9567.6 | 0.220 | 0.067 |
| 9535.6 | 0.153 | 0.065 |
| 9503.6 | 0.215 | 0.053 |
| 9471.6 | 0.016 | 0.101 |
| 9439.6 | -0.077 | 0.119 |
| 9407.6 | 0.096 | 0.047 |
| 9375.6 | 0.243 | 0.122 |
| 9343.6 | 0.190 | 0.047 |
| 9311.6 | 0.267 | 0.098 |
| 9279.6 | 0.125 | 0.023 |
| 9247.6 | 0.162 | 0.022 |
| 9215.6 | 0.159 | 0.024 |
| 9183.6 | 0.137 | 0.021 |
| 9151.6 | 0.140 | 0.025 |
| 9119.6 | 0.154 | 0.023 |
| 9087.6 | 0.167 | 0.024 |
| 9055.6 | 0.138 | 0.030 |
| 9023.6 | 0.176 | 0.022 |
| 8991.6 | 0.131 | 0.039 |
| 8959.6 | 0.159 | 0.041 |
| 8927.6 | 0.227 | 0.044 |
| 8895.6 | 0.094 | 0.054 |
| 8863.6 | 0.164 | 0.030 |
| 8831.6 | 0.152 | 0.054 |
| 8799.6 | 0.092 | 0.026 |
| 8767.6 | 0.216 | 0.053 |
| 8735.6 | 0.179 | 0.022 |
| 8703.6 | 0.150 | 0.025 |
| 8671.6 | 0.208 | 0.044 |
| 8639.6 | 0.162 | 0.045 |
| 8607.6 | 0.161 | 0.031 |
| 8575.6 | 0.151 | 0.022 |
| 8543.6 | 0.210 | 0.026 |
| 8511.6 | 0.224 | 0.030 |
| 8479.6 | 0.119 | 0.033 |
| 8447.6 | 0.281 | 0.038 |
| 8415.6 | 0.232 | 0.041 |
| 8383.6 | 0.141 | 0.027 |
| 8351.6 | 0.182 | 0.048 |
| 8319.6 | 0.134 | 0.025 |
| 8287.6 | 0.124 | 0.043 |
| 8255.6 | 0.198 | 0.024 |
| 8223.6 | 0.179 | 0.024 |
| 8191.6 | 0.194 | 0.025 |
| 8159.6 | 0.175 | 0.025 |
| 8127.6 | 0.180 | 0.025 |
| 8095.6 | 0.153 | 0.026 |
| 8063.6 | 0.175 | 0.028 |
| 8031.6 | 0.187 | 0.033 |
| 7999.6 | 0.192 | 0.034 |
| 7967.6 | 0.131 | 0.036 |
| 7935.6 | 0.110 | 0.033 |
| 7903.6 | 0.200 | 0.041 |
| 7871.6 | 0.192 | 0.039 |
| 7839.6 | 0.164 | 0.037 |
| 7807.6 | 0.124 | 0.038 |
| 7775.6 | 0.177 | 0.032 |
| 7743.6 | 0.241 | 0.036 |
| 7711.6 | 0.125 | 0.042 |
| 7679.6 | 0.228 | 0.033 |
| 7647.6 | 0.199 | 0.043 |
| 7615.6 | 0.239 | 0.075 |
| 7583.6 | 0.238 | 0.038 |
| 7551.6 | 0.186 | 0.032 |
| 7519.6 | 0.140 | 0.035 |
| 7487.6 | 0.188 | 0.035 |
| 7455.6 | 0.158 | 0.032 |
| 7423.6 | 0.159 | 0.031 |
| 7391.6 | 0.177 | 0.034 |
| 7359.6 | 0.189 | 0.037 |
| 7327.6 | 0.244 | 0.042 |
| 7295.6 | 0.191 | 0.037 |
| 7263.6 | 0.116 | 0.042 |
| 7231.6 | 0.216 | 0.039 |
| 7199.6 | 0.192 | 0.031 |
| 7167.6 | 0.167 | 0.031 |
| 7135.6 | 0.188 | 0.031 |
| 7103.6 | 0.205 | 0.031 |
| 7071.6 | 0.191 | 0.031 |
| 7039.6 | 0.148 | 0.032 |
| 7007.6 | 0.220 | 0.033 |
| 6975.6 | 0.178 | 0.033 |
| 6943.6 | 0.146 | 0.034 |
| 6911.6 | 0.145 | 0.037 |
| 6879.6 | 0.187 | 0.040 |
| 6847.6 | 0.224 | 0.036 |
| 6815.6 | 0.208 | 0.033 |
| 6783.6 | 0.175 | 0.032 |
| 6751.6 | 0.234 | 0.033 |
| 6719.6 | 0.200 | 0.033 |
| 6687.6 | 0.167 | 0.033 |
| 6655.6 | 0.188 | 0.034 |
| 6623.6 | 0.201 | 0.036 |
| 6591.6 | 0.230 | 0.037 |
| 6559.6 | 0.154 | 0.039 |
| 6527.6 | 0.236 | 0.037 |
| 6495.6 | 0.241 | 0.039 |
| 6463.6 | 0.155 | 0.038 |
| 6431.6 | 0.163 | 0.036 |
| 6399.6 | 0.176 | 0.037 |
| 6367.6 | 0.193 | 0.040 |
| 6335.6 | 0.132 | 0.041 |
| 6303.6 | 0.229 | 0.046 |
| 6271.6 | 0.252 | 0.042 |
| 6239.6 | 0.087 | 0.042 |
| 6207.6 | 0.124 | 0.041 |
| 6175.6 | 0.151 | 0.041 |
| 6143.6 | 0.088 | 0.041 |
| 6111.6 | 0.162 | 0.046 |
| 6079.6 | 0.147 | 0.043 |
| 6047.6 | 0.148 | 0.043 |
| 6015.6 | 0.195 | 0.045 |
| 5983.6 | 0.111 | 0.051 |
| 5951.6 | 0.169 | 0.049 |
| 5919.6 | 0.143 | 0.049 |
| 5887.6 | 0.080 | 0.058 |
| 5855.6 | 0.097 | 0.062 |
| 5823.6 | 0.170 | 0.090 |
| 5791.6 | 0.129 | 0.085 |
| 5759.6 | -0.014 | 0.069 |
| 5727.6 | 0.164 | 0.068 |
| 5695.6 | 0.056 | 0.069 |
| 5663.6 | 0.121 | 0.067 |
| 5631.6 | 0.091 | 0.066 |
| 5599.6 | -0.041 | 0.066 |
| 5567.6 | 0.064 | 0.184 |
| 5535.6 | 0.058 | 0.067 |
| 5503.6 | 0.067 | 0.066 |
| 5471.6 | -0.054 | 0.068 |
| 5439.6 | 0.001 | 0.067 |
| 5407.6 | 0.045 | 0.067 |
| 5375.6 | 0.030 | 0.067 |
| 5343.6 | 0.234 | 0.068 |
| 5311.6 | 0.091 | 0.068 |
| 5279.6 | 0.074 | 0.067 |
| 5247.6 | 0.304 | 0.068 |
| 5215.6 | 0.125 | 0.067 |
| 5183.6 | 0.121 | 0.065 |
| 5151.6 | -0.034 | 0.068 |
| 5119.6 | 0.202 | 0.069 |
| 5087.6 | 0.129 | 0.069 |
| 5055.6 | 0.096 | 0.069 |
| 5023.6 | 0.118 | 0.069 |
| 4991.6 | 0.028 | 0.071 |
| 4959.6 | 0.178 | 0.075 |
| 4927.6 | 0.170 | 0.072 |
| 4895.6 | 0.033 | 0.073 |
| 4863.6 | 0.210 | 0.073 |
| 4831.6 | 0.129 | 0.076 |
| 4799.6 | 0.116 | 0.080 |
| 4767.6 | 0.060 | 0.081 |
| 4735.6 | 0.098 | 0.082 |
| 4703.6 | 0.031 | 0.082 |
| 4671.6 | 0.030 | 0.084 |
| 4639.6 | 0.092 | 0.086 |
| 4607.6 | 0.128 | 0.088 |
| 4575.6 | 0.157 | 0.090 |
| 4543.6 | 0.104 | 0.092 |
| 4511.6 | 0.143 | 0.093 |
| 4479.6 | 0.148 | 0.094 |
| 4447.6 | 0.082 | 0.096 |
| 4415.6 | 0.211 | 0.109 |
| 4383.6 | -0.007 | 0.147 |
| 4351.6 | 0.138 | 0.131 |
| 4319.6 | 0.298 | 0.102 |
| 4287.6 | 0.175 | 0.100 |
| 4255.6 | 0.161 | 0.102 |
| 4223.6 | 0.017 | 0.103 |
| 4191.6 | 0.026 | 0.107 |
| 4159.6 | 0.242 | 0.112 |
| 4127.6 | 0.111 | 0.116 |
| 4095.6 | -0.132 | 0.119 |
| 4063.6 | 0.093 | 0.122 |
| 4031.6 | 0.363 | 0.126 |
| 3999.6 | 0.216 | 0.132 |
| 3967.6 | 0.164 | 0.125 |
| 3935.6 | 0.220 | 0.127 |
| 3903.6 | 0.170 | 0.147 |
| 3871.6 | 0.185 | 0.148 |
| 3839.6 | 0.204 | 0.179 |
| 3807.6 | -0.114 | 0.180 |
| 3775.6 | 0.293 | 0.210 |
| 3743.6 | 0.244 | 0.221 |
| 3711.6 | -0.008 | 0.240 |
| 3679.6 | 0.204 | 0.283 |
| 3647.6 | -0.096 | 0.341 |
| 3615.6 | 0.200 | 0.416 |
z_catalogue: 0.69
